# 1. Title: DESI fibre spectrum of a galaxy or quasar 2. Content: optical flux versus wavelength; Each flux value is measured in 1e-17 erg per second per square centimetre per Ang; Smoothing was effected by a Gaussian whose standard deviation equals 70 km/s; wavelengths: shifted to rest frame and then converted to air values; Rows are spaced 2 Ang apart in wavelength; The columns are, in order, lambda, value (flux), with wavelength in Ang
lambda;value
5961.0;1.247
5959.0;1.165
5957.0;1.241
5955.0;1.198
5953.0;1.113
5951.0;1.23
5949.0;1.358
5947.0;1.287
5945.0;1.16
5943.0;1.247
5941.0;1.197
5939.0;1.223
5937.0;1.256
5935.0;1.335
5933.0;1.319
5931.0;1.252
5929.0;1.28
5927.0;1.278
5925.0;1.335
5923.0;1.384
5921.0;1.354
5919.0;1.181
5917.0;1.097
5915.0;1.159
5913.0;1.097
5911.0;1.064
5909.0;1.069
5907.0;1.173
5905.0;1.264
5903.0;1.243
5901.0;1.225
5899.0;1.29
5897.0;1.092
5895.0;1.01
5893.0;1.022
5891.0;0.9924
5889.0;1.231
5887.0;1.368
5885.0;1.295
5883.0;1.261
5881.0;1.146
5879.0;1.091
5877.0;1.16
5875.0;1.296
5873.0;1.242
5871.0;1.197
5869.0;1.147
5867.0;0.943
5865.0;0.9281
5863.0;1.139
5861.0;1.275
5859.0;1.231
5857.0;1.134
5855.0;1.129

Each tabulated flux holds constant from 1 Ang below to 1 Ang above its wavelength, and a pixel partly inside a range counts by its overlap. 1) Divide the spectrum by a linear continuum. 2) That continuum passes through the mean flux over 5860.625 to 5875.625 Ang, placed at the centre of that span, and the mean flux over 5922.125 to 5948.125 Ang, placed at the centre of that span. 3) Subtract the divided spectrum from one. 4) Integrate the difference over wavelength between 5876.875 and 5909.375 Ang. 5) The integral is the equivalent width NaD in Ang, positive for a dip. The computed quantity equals 0.3 Ang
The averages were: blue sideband 1.14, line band 1.17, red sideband 1.27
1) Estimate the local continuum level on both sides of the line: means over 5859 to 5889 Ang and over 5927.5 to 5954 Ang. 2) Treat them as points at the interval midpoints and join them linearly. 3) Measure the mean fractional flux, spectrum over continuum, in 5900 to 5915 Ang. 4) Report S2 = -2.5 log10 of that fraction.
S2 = 0.05 mag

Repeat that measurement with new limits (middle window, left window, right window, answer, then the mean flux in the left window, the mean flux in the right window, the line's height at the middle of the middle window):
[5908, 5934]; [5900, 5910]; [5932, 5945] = 0.00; 1.19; 1.25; 1.22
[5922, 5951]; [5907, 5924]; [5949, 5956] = -0.07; 1.18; 1.21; 1.19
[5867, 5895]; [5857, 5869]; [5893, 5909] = -0.03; 1.11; 1.17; 1.14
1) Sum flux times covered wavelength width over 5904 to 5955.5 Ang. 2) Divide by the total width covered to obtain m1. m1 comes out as 1.23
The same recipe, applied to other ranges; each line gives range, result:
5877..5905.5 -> 1.18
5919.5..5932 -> 1.31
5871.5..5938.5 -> 1.21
